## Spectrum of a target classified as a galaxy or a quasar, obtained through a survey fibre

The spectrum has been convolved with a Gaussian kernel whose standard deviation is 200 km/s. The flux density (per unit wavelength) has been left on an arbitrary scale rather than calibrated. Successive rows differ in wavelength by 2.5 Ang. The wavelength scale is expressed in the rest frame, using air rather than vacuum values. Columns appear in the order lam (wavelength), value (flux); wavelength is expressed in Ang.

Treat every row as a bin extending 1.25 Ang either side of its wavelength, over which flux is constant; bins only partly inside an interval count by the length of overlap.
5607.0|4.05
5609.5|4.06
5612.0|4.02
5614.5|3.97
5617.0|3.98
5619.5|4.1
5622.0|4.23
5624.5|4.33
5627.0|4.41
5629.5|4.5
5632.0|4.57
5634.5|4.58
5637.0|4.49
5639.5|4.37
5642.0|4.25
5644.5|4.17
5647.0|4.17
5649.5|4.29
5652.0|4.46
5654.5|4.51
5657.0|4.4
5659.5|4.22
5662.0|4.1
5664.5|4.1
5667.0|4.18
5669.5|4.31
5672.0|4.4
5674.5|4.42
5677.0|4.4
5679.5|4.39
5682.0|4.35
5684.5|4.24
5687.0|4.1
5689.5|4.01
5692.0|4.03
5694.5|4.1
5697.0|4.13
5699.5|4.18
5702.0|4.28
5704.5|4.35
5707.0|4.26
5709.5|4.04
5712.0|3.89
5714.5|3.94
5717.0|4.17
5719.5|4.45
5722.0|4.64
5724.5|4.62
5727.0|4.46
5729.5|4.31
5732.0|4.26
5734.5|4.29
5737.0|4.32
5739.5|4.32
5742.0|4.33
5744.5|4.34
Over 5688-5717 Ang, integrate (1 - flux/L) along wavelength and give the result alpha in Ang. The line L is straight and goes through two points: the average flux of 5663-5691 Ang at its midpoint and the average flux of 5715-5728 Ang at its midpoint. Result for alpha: 1.7 Ang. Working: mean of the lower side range 4.26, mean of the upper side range 4.44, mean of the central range 4.11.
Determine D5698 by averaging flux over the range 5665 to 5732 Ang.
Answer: 4.25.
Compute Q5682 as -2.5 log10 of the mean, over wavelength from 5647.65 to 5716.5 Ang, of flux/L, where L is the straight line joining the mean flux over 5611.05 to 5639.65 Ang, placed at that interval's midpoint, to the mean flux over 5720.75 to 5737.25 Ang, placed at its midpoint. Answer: 0.04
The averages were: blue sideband 4.3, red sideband 4.42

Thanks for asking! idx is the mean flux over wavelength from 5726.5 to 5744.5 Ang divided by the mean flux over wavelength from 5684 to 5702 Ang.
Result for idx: 1.0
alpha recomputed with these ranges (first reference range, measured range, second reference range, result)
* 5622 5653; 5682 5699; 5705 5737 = 0.8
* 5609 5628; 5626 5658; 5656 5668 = -1.8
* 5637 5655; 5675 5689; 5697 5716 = -0.3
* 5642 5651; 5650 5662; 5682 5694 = -0.5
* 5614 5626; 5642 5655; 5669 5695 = -0.3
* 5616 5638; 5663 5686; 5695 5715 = -0.4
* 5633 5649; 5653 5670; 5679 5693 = 0.0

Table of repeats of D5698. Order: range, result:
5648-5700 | 4.25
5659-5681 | 4.28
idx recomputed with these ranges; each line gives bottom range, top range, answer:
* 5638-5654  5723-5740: 1.02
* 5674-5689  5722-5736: 1.03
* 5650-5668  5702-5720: 0.97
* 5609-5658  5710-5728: 1.00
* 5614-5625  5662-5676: 1.04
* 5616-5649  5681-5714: 0.96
